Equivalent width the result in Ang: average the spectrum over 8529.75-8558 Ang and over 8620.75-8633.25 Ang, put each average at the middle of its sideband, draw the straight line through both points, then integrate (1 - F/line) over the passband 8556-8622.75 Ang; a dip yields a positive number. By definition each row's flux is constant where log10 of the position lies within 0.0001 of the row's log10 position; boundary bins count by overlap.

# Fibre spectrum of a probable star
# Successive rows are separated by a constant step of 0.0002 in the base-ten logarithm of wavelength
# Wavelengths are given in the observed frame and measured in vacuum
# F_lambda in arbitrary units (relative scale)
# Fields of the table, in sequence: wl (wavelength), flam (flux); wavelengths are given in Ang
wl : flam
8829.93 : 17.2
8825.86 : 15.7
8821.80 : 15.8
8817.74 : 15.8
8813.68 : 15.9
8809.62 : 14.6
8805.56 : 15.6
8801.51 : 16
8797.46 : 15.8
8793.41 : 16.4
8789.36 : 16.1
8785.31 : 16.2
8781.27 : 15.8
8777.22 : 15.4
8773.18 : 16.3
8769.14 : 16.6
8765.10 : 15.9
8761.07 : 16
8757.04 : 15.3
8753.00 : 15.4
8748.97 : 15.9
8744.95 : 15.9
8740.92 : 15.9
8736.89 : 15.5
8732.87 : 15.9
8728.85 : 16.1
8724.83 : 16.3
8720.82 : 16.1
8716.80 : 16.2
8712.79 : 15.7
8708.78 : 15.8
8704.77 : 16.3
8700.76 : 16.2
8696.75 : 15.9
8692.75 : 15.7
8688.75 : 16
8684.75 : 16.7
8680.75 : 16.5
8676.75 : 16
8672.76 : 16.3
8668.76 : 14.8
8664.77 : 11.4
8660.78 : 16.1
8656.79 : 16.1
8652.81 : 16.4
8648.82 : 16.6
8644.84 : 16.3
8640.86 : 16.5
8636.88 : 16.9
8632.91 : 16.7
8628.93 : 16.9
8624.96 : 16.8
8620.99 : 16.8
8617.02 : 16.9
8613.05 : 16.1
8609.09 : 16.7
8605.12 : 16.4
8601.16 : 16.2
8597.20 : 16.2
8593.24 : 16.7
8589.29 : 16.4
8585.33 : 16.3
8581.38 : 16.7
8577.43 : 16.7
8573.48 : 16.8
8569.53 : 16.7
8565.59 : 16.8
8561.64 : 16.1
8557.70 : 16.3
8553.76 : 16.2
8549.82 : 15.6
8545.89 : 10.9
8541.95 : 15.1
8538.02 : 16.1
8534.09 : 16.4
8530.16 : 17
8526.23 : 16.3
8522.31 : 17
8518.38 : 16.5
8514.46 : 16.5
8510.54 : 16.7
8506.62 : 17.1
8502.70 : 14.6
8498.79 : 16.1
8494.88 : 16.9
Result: -1.6 Ang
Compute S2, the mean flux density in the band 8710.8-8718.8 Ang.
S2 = 16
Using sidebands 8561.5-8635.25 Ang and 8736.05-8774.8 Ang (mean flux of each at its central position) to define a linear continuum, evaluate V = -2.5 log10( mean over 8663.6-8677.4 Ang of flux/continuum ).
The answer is 0.11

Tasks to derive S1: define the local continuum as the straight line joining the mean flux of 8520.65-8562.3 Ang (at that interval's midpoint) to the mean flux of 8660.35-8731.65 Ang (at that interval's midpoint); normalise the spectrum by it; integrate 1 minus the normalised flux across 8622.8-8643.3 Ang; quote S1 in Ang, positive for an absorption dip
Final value -1.3 Ang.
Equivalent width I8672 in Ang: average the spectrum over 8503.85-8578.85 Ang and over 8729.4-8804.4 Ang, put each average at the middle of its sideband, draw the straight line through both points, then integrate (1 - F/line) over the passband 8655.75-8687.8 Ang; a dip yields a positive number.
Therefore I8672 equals 1.0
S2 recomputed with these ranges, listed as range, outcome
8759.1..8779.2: 16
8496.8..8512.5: 16.1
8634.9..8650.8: 16.6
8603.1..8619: 16.5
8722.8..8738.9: 16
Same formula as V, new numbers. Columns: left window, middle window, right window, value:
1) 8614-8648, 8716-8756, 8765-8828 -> 0.02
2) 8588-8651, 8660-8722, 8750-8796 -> 0.04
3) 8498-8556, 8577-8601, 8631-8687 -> -0.04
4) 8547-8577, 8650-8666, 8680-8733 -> 0.06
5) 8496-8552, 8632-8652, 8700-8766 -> -0.05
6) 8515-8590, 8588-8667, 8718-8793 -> -0.01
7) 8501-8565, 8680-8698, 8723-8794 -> -0.02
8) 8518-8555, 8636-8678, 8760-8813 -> 0.00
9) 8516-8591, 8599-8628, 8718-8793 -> -0.03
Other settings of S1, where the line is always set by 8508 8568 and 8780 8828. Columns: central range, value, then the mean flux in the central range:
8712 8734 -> -0.29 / 16.1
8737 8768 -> 0.16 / 15.8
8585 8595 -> -0.34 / 16.5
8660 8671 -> 1.37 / 13.9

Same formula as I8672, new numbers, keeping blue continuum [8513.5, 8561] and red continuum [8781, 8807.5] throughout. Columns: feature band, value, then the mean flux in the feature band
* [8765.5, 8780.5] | -0.1 Ang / 16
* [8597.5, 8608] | -0.3 Ang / 16.3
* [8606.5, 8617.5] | -0.4 Ang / 16.5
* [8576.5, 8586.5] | -0.5 Ang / 16.6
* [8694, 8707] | -0.1 Ang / 16.1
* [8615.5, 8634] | -1.1 Ang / 16.8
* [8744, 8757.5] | 0.3 Ang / 15.6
